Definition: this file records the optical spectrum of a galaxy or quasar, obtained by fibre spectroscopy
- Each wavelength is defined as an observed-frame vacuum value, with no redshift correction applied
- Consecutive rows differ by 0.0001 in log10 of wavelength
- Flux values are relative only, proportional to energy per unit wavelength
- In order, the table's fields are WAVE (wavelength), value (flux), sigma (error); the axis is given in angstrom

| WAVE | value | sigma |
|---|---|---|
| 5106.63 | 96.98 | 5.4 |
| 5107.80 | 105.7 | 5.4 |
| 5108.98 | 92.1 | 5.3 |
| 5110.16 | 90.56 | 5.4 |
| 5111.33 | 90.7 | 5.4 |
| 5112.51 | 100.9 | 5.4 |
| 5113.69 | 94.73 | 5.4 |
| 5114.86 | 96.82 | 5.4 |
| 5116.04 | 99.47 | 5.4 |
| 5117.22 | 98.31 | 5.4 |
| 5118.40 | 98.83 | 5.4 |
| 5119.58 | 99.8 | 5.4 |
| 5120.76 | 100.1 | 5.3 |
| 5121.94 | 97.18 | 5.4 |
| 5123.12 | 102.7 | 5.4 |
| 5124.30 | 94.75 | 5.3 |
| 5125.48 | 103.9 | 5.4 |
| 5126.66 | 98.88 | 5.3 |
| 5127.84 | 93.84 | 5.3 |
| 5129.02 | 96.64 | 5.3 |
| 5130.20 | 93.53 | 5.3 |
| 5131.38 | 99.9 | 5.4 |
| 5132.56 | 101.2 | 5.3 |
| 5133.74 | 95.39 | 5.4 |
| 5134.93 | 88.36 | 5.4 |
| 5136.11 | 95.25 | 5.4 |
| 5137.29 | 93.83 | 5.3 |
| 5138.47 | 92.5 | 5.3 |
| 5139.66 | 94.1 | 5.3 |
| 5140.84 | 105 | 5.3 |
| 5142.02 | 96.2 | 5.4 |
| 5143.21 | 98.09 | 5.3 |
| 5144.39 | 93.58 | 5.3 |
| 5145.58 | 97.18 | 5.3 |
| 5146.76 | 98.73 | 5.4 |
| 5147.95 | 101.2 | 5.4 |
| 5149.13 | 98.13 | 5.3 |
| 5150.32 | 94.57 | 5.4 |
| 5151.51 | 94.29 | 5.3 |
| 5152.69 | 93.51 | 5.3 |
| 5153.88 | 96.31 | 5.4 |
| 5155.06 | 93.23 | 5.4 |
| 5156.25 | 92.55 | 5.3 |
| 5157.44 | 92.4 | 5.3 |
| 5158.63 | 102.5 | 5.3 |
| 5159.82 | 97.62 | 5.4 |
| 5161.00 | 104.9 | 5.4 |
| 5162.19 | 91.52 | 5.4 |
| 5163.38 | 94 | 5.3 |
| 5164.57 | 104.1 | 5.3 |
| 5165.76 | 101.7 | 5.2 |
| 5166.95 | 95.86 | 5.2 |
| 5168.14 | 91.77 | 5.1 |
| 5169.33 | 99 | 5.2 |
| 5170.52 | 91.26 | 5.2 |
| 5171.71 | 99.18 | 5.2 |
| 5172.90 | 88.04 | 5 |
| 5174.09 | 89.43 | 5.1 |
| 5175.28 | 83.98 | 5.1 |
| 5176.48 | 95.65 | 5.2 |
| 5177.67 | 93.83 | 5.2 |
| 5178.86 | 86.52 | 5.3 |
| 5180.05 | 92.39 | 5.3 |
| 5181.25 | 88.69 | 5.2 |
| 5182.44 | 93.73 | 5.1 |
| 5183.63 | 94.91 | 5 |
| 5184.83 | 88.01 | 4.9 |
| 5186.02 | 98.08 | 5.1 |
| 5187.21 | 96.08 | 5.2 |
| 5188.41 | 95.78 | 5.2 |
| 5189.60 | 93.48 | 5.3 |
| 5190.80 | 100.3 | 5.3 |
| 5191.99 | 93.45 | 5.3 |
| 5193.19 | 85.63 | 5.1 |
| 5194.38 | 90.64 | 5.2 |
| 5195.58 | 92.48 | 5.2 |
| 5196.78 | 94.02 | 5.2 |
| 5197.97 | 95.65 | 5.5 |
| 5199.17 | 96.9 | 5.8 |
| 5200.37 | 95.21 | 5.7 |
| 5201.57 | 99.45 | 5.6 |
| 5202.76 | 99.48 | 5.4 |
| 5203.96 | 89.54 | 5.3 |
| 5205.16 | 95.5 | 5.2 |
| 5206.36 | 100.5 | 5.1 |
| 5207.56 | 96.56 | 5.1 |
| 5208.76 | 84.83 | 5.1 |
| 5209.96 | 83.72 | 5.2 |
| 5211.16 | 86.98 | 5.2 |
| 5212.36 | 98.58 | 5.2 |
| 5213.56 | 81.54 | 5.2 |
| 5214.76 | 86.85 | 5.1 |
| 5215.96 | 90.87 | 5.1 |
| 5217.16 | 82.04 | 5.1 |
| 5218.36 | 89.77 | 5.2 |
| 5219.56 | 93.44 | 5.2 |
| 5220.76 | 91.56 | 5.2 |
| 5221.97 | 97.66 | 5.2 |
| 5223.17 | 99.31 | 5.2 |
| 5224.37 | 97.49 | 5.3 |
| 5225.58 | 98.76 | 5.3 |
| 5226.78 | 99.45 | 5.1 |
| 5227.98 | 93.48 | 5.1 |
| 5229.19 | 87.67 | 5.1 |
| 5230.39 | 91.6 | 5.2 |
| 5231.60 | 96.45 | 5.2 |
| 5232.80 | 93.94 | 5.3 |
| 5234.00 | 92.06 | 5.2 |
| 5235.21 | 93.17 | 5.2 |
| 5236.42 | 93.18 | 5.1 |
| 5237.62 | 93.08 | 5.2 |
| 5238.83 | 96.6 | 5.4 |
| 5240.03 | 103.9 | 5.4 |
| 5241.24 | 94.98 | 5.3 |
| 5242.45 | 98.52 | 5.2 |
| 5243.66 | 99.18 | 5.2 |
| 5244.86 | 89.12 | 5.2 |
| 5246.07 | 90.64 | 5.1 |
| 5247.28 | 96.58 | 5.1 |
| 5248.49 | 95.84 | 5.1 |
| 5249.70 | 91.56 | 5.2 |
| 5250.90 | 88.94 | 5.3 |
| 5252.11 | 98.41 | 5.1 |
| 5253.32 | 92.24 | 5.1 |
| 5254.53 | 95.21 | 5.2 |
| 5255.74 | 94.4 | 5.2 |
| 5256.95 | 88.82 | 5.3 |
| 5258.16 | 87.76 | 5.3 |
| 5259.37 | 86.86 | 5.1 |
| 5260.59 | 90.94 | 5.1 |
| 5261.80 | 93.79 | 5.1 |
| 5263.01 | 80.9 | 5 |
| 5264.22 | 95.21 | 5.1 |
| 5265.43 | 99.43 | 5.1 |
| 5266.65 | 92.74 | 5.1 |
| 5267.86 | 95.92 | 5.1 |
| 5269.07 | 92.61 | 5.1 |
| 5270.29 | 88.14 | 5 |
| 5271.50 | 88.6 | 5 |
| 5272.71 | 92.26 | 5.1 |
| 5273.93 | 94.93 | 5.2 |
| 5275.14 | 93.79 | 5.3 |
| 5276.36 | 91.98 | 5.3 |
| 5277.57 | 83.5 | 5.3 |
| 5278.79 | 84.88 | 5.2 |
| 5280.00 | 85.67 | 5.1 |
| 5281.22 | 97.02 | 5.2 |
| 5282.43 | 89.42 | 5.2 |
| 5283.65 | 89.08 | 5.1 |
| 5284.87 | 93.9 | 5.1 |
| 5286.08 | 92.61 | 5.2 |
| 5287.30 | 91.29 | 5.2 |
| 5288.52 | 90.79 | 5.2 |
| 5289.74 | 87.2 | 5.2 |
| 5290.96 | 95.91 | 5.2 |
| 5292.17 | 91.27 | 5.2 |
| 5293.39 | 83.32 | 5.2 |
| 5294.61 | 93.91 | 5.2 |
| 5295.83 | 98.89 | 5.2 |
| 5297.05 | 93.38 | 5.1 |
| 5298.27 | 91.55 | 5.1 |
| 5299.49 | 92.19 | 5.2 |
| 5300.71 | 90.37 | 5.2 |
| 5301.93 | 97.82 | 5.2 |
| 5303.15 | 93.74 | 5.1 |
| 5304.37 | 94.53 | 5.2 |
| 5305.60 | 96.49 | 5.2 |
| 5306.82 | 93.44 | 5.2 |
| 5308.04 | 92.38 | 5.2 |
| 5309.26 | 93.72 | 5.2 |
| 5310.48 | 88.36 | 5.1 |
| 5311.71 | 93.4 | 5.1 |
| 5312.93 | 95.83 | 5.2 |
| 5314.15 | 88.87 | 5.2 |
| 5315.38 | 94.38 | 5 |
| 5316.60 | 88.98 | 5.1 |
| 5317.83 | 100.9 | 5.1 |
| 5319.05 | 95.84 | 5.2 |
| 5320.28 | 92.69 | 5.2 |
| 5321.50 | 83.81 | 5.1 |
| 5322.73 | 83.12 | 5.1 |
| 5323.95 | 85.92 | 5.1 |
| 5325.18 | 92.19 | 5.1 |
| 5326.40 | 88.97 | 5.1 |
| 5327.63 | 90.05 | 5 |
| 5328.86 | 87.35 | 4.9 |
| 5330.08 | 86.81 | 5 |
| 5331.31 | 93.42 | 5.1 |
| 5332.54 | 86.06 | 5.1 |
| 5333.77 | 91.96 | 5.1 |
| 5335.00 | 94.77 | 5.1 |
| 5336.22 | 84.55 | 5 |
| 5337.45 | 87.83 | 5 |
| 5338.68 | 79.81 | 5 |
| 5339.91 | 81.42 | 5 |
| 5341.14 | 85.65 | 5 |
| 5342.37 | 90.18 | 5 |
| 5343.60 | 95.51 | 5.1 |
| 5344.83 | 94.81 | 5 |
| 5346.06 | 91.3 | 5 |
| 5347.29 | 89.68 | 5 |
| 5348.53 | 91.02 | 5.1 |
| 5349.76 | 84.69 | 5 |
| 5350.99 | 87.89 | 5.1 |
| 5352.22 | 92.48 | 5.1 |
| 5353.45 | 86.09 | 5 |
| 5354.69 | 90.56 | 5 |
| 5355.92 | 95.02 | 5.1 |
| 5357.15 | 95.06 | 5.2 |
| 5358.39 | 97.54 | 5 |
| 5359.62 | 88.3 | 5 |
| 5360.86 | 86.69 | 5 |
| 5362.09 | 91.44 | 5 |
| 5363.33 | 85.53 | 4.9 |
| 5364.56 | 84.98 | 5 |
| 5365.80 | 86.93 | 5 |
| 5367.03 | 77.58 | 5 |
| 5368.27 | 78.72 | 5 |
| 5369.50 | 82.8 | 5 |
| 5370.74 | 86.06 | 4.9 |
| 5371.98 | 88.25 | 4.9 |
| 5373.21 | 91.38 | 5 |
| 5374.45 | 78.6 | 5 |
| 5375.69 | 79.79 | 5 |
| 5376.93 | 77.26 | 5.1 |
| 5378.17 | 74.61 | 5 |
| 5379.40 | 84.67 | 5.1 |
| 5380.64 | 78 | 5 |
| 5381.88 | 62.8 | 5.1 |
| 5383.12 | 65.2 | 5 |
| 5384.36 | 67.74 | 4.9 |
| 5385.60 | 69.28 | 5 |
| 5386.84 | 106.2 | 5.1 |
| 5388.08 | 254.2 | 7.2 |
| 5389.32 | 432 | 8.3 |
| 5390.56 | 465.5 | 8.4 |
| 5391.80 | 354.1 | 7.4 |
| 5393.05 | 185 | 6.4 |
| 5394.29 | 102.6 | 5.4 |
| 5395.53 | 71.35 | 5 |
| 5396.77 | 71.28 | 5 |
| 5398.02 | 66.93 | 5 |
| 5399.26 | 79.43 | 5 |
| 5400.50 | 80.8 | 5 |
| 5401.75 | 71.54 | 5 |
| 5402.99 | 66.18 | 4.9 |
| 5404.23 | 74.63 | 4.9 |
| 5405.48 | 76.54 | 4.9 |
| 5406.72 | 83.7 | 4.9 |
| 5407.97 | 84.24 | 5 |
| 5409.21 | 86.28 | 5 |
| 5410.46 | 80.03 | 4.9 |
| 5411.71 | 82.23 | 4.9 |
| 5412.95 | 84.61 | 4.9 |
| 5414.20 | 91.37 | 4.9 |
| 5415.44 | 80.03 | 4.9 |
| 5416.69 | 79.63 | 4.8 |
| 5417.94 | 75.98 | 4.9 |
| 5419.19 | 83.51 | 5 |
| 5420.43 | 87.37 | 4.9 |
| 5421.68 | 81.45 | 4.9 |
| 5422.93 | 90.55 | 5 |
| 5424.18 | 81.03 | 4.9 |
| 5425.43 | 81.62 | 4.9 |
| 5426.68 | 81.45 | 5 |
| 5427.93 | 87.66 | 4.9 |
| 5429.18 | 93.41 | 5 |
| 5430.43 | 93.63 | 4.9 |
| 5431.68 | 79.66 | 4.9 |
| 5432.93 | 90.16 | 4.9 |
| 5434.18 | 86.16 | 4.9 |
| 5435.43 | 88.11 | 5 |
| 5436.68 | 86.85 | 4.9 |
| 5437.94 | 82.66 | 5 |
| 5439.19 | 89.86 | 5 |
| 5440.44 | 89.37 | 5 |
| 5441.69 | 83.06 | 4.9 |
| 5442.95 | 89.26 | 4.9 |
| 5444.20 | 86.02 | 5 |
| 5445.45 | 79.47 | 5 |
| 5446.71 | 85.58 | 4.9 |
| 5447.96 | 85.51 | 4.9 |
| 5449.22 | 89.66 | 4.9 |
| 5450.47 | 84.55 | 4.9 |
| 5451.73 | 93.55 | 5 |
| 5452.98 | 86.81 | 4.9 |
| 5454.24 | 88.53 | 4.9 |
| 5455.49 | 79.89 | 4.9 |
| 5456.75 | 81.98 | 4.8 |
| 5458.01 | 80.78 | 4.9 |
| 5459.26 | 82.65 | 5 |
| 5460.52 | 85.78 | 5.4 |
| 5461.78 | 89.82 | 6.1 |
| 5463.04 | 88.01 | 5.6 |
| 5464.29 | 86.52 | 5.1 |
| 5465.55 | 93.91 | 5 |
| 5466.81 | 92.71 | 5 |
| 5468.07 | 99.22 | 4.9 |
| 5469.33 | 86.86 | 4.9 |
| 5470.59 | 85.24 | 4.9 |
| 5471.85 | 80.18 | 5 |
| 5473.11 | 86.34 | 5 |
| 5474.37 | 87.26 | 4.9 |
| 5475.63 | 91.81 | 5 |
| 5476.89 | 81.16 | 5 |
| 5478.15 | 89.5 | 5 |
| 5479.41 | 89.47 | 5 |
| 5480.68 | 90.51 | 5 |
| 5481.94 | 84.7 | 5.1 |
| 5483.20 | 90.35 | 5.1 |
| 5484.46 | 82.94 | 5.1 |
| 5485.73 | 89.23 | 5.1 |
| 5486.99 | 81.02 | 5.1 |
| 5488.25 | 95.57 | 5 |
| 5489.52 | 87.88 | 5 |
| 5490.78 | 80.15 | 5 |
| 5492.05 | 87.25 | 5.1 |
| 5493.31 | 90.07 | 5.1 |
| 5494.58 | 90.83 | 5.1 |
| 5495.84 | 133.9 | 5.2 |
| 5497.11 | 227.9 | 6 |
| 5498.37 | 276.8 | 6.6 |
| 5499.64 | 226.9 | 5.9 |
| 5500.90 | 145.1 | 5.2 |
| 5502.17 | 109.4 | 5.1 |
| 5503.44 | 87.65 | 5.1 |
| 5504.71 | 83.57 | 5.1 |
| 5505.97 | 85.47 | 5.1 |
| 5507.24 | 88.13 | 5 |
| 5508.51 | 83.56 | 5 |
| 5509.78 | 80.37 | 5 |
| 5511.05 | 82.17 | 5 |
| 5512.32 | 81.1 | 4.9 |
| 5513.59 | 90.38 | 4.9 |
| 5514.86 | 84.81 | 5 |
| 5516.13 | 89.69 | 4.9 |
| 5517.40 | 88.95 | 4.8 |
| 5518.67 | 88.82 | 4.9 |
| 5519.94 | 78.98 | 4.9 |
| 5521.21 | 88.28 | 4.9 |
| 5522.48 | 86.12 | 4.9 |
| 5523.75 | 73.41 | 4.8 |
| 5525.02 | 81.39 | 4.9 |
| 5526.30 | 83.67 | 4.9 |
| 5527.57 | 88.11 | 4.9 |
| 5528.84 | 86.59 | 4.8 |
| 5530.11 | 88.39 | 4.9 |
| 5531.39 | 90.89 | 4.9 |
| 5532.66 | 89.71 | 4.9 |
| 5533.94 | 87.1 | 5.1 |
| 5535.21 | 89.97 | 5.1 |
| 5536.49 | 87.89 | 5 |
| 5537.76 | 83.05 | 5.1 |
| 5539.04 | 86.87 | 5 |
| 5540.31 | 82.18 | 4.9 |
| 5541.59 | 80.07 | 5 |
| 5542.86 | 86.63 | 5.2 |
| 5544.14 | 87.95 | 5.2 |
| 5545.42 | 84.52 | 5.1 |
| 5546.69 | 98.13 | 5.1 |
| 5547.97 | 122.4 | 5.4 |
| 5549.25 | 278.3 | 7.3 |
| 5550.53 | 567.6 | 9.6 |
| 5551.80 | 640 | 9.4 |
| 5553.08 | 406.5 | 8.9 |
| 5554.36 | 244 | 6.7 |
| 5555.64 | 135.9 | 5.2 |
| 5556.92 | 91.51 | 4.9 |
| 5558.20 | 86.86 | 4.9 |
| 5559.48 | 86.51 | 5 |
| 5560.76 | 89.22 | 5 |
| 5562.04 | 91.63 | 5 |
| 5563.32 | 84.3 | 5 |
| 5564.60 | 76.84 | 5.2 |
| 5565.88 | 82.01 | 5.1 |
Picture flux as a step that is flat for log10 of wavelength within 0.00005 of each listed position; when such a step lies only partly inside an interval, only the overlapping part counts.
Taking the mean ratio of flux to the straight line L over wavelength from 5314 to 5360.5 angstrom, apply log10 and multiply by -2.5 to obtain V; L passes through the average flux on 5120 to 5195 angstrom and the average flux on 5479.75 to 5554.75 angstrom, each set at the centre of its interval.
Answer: 0.22 mag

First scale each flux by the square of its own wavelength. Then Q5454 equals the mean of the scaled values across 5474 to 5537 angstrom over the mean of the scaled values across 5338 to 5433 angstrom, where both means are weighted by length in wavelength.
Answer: 1.03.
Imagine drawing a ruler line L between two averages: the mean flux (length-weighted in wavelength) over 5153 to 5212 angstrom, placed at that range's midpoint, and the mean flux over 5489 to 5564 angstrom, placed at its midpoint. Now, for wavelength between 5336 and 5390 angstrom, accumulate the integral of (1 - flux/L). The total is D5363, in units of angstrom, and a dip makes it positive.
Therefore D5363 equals 6.87 angstrom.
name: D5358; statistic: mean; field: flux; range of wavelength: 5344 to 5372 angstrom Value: 88.4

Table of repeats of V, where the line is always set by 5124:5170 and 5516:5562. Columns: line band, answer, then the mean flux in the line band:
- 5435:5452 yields 0.41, 86.5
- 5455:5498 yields 0.35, 93.9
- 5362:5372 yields 0.38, 84.1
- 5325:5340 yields 0.29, 88.2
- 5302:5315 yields 0.21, 93.3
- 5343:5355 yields 0.28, 90.4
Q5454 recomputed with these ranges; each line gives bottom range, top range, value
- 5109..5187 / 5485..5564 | 1.51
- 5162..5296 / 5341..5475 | 1.11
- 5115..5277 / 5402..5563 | 1.24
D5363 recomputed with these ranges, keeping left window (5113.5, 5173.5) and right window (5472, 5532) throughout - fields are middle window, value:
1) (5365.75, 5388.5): 2.5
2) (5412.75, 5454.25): 5.4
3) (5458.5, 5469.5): 1.0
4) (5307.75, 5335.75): 2.0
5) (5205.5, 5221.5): 1.2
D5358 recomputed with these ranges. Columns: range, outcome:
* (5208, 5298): 92.2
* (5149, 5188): 94.4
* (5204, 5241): 93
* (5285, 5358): 90.9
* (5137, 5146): 96.3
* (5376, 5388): 84.3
